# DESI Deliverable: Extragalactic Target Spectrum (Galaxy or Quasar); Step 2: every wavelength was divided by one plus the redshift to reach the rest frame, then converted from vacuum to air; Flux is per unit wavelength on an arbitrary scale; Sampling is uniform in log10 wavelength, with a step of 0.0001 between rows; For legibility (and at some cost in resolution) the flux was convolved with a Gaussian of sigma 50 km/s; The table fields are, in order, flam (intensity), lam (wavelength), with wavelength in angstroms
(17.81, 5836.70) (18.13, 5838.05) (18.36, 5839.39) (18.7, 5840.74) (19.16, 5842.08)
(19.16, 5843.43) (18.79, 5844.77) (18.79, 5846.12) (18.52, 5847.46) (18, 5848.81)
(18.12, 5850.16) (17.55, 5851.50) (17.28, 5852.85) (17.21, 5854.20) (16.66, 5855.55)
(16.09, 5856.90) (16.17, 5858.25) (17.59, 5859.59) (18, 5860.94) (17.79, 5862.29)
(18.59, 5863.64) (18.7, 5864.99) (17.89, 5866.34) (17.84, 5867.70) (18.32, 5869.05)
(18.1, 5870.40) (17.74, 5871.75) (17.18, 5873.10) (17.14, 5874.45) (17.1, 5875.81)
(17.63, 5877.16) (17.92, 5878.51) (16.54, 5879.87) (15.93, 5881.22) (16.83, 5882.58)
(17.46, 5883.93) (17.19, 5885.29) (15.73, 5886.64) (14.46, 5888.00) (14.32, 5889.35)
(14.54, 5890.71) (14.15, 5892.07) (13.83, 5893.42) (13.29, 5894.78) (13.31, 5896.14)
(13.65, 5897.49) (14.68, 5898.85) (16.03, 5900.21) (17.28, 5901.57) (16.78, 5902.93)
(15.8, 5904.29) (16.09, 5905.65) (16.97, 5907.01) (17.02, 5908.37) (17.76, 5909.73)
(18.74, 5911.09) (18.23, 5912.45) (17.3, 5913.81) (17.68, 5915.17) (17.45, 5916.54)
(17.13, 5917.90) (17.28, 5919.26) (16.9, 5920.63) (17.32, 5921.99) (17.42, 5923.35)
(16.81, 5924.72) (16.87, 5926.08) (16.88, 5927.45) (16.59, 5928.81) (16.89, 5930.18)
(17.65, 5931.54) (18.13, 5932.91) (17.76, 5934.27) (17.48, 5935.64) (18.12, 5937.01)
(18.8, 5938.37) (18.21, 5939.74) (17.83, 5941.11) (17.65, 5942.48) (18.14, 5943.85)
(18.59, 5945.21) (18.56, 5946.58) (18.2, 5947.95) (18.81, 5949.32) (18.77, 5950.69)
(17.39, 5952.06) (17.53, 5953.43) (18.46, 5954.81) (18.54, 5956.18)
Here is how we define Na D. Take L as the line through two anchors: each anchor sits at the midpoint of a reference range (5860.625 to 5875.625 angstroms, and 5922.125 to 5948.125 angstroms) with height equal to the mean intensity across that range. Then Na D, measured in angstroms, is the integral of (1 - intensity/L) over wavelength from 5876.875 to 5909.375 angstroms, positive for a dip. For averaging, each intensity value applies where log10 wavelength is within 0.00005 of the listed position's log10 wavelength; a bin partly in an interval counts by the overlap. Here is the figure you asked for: 3.8 angstroms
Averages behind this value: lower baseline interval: 17.9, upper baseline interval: 17.7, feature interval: 15.7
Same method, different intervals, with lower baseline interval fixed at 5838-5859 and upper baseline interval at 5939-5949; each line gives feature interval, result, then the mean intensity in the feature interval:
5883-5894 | 1.7 angstroms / 15.3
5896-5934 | 2.6 angstroms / 16.9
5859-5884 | 0.5 angstroms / 17.6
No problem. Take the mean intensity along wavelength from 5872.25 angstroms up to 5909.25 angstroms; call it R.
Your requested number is 15.9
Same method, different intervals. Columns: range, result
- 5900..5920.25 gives 17.2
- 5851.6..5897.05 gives 16.6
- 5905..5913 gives 17.5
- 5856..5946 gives 16.9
